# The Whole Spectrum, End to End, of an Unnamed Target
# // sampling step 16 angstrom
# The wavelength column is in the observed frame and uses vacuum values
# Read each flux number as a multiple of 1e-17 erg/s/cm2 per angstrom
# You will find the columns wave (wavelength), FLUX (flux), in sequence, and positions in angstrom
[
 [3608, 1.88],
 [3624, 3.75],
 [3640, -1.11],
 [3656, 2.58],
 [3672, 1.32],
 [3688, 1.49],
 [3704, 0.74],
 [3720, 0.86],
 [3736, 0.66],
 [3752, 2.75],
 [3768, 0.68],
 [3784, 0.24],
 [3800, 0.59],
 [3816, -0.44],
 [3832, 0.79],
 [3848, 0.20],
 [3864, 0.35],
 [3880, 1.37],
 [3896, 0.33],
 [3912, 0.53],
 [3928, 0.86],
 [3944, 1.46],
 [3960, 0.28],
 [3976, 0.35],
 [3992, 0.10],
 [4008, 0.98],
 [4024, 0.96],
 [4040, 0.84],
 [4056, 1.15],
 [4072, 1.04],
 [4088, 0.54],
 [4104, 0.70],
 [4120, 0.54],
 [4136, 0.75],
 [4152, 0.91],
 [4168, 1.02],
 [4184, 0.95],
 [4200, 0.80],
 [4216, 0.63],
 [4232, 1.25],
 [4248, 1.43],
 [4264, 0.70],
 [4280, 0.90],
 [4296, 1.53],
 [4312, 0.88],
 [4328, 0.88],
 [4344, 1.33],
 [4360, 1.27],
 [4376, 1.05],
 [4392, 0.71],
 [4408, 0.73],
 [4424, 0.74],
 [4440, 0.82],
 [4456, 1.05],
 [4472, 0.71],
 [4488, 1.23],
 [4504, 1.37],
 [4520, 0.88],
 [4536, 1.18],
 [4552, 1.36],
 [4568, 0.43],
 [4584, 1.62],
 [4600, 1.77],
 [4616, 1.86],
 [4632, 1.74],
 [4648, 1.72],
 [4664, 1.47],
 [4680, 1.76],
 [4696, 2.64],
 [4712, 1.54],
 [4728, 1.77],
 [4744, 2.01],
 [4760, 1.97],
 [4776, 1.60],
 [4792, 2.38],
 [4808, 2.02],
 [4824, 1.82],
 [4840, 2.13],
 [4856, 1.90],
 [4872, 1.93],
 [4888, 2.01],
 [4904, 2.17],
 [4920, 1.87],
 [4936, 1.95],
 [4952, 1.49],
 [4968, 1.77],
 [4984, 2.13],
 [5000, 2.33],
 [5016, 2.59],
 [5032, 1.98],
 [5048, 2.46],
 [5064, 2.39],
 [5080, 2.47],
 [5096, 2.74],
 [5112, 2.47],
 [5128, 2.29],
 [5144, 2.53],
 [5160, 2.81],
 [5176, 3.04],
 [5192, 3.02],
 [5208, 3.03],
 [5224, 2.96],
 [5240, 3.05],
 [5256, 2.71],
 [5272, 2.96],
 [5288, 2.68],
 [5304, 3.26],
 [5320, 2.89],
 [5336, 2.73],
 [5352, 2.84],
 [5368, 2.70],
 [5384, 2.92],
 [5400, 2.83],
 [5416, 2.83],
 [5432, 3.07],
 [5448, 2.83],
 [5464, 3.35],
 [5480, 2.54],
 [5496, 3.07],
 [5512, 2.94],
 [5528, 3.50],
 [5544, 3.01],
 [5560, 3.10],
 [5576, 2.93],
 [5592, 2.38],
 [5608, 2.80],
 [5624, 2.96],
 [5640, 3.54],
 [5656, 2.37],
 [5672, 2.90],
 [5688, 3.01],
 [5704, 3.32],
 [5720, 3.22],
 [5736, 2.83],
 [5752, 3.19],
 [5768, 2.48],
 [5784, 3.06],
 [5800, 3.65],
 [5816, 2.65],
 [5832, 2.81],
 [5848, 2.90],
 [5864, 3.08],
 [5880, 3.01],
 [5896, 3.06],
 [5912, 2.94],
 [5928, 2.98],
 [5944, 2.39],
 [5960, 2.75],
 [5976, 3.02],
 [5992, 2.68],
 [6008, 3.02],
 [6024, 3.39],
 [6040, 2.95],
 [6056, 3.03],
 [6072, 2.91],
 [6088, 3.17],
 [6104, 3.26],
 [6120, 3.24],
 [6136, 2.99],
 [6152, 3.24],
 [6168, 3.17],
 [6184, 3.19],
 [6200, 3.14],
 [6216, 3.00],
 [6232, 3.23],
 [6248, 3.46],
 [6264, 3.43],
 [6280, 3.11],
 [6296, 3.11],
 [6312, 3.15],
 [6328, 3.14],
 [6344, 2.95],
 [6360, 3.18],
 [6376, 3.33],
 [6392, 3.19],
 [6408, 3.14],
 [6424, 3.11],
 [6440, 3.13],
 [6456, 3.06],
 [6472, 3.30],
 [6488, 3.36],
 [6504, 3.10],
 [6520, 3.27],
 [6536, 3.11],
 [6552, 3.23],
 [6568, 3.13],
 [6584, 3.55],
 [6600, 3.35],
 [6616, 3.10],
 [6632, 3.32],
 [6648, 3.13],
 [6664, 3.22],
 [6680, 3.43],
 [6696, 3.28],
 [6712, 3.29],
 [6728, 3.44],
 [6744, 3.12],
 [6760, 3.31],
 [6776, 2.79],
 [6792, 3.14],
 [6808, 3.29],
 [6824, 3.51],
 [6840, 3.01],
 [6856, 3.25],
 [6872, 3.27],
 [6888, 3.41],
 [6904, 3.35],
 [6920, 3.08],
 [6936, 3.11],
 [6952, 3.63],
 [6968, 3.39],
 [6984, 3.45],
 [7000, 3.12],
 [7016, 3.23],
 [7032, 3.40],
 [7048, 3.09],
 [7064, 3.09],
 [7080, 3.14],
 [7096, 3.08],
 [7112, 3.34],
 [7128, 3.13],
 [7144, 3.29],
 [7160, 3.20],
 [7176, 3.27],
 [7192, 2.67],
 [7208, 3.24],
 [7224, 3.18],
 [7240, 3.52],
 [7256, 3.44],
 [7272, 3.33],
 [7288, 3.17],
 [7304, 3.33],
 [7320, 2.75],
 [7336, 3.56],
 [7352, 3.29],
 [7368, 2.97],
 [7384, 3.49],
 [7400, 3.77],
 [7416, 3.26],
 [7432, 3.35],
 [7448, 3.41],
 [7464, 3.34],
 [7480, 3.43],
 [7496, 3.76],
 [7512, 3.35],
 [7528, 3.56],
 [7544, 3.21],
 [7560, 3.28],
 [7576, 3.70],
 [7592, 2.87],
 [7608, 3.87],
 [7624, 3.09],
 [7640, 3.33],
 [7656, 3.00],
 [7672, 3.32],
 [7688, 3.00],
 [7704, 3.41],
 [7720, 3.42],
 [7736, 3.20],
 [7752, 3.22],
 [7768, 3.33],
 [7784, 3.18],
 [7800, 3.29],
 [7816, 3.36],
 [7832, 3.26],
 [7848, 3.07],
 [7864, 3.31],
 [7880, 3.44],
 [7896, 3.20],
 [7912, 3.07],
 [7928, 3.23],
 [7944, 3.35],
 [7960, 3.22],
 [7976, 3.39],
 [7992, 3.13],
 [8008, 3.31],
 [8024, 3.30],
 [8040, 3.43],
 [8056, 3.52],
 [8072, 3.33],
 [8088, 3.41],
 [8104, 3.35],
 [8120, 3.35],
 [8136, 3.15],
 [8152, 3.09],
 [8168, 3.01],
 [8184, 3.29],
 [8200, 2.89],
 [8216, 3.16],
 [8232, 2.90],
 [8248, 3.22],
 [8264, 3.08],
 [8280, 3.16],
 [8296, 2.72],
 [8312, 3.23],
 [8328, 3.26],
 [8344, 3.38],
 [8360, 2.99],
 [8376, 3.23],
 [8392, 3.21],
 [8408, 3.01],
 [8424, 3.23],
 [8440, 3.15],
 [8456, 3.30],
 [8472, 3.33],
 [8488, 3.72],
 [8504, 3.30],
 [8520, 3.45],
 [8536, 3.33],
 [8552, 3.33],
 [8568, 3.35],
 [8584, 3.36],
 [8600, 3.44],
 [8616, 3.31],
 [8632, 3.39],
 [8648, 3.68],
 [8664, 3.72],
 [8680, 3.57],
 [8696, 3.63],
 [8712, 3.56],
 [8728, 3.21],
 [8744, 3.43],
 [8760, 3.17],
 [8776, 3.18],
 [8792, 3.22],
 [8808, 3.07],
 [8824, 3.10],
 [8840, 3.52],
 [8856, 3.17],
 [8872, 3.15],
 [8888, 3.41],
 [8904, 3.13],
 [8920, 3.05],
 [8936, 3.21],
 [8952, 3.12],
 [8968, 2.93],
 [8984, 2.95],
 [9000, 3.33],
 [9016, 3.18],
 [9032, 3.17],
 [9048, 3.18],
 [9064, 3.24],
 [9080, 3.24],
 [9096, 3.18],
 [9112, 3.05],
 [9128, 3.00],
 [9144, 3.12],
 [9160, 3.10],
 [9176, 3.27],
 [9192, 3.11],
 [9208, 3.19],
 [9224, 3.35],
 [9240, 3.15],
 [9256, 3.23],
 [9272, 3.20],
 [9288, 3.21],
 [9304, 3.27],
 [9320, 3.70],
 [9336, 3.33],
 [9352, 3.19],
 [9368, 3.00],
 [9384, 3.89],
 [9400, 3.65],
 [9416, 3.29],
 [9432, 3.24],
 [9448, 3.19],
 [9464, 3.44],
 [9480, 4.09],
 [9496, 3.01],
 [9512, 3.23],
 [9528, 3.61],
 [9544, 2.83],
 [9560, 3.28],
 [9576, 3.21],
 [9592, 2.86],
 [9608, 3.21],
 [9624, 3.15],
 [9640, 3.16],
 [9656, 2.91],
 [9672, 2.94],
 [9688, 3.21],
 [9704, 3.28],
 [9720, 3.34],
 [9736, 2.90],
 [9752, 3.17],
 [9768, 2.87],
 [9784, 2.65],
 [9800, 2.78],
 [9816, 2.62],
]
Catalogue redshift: 0.15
